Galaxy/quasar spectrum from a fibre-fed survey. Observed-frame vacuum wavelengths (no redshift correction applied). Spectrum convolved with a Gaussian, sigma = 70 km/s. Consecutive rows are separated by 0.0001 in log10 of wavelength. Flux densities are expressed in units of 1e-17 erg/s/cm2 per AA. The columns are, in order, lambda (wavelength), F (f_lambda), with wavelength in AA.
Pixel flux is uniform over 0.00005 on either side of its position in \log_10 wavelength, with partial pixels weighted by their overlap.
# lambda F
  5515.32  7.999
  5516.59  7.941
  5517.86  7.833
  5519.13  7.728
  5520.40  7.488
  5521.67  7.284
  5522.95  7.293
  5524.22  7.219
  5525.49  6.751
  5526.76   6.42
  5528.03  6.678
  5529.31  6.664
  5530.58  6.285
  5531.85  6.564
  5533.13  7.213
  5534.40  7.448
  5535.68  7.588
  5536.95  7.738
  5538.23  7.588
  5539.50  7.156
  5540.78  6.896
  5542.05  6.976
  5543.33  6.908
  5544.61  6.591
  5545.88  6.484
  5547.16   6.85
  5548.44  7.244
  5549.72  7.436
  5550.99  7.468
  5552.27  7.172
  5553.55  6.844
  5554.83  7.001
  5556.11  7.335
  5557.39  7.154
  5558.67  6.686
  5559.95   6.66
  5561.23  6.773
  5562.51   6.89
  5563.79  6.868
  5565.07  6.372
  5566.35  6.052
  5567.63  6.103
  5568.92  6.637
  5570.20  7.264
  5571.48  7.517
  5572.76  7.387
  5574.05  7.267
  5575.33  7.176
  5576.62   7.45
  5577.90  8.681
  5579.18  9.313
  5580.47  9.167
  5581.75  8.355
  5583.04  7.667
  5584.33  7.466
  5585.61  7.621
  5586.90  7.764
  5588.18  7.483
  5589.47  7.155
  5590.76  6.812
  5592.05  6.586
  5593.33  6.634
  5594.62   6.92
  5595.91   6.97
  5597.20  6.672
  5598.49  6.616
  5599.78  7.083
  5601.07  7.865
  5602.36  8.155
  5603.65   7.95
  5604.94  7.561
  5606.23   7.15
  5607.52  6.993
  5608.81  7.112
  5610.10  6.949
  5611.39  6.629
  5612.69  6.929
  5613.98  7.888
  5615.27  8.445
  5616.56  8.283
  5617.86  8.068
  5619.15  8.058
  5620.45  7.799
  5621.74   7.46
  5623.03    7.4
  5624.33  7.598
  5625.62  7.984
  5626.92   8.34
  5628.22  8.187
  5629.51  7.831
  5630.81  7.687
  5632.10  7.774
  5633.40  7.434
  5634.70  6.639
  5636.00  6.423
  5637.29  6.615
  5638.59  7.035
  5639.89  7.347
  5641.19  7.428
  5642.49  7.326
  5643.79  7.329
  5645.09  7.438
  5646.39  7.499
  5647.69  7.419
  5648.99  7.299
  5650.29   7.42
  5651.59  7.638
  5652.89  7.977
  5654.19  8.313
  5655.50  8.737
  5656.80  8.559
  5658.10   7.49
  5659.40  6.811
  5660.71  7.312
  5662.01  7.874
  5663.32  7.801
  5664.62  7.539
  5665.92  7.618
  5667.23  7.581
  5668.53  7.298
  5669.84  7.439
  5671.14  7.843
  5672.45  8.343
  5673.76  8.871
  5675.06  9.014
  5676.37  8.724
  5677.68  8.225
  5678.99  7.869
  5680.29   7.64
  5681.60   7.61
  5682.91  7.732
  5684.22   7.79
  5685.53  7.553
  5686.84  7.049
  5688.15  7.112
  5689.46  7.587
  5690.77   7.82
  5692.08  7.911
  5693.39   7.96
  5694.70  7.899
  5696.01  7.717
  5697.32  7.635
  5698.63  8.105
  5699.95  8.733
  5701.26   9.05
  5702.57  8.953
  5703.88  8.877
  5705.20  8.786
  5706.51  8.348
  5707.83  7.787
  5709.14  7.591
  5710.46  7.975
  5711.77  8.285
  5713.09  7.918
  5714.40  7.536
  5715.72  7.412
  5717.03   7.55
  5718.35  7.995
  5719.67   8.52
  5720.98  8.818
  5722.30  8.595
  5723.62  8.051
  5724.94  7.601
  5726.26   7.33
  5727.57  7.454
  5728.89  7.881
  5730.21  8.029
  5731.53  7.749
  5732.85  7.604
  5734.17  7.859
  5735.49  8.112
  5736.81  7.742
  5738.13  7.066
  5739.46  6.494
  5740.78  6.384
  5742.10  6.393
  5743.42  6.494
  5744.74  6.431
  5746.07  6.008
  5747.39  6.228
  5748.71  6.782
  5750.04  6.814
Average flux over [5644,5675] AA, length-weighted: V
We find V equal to 7.76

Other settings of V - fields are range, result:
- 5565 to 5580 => 7.32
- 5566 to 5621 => 7.44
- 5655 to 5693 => 7.82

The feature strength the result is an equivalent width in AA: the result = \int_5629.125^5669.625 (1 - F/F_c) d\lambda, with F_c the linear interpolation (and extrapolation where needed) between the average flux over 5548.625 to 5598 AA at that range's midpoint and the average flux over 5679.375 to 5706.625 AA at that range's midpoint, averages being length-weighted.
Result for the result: 1.1 AA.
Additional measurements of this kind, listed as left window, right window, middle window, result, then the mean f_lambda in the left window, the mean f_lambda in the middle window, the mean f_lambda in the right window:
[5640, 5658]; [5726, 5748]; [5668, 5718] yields -3.9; 7.7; 7.99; 7.13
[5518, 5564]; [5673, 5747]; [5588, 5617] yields 0.3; 7.05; 7.24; 7.8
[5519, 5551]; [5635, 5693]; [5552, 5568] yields 0.9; 7.06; 6.76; 7.66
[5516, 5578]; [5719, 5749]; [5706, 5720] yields -1.0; 7.07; 7.88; 7.38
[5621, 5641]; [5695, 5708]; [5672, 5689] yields 0.3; 7.45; 7.95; 8.41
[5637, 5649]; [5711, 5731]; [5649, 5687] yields -1.8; 7.29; 7.85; 7.93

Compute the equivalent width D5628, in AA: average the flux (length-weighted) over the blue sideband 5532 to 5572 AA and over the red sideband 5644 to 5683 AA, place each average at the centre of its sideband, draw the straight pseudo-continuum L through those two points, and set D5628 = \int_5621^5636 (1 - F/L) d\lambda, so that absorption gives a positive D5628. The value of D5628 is -0.1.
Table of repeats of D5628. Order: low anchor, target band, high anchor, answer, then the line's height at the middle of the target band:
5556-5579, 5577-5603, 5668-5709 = -1.13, 7.24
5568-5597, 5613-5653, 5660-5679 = 0.94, 7.76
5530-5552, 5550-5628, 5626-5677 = -0.23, 7.34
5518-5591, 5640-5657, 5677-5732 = -0.03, 7.67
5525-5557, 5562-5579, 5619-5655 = 0.14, 7.17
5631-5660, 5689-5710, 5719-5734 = -1.02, 7.8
